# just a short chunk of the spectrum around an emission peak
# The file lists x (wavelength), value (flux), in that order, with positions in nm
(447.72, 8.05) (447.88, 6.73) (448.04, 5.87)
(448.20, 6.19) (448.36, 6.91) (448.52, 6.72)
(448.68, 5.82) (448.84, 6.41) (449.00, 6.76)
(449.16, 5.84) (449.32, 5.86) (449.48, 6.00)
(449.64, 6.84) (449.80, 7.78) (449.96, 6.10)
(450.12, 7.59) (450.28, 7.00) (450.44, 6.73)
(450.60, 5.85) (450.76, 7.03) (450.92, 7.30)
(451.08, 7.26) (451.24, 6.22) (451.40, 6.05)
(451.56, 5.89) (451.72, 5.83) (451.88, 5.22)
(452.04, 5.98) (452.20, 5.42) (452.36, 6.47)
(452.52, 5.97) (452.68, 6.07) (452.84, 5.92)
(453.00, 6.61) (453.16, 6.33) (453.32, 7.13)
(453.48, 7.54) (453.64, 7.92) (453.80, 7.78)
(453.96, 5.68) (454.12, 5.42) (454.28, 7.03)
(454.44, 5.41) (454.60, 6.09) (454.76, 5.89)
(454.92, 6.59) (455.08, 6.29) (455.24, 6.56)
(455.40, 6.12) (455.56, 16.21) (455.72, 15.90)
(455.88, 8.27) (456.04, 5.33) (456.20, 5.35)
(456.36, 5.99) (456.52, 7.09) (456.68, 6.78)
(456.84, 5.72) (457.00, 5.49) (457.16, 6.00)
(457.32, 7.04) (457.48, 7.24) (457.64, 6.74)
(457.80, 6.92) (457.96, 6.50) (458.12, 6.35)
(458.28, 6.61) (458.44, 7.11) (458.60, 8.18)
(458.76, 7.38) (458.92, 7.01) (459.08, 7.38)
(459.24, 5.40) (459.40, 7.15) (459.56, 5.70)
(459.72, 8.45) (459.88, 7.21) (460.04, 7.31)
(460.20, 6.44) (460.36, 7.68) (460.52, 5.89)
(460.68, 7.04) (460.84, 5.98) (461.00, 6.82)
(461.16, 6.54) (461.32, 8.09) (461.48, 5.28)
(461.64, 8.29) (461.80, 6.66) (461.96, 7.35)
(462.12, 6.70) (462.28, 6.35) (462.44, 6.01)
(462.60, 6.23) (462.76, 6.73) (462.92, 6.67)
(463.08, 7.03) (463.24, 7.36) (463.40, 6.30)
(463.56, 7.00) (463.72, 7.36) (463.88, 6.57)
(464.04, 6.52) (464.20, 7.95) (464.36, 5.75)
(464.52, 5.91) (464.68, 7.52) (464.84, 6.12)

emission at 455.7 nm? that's Hgamma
